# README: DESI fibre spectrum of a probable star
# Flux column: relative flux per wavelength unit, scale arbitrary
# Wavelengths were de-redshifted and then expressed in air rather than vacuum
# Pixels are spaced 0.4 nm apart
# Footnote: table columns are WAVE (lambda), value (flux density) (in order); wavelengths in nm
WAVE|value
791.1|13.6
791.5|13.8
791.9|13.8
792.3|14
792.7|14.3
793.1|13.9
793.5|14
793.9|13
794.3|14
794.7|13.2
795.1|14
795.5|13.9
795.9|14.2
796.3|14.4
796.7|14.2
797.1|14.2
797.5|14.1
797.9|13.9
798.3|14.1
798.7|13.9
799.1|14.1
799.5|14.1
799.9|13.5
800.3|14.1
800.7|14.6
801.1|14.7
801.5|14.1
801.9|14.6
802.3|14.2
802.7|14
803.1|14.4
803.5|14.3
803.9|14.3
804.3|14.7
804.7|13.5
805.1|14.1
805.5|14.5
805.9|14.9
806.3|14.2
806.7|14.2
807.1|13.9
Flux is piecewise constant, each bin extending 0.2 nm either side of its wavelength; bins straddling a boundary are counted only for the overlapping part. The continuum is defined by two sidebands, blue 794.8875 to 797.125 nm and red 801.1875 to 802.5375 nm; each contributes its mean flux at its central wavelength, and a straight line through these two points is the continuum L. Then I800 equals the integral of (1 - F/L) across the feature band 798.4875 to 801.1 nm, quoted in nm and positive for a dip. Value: 0.03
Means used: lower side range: 14.1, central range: 14.1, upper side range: 14.3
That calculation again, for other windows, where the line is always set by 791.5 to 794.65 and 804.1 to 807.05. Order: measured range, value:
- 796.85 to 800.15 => 0.01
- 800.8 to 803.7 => -0.04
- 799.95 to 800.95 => -0.01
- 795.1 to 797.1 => -0.03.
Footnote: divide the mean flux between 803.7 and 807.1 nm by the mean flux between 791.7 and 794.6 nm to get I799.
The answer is 1.03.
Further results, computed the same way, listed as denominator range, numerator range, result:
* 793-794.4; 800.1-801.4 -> 1.05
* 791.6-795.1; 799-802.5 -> 1.03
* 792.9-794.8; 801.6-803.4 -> 1.05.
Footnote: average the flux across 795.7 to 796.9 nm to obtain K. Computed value 14.3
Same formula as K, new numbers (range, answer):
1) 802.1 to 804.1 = 14.2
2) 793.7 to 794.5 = 13.5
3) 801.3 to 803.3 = 14.3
